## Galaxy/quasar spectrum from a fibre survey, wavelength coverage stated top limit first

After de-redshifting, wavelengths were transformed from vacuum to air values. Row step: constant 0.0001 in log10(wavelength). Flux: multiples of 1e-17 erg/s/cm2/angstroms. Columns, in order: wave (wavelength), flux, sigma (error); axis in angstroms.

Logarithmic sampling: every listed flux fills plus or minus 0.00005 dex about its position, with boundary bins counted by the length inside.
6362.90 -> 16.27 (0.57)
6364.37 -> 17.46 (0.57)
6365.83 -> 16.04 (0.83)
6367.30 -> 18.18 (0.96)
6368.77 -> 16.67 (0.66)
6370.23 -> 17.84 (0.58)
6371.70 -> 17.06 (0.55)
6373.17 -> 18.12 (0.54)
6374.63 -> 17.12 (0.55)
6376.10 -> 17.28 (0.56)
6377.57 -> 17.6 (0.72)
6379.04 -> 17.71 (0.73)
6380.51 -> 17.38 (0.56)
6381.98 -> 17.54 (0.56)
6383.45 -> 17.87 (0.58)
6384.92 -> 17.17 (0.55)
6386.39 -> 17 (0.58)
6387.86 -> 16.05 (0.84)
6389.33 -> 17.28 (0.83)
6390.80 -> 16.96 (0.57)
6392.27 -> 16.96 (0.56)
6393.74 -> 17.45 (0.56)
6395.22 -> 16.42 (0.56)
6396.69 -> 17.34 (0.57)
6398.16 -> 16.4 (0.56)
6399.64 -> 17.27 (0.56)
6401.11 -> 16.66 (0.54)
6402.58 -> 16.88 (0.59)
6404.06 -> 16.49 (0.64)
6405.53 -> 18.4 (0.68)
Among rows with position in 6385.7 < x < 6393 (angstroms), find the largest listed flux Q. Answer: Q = 17.28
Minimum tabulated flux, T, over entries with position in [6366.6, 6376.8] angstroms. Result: 16.67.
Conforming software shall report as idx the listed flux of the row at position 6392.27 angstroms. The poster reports 16.96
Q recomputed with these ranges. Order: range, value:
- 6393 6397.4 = 17.45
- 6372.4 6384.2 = 18.12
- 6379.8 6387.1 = 17.87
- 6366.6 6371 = 18.18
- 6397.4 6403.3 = 17.27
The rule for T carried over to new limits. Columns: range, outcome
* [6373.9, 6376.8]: 17.12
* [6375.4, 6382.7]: 17.28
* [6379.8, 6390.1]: 16.05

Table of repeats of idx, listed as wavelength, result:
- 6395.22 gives 16.42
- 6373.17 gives 18.12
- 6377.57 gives 17.6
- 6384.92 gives 17.17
